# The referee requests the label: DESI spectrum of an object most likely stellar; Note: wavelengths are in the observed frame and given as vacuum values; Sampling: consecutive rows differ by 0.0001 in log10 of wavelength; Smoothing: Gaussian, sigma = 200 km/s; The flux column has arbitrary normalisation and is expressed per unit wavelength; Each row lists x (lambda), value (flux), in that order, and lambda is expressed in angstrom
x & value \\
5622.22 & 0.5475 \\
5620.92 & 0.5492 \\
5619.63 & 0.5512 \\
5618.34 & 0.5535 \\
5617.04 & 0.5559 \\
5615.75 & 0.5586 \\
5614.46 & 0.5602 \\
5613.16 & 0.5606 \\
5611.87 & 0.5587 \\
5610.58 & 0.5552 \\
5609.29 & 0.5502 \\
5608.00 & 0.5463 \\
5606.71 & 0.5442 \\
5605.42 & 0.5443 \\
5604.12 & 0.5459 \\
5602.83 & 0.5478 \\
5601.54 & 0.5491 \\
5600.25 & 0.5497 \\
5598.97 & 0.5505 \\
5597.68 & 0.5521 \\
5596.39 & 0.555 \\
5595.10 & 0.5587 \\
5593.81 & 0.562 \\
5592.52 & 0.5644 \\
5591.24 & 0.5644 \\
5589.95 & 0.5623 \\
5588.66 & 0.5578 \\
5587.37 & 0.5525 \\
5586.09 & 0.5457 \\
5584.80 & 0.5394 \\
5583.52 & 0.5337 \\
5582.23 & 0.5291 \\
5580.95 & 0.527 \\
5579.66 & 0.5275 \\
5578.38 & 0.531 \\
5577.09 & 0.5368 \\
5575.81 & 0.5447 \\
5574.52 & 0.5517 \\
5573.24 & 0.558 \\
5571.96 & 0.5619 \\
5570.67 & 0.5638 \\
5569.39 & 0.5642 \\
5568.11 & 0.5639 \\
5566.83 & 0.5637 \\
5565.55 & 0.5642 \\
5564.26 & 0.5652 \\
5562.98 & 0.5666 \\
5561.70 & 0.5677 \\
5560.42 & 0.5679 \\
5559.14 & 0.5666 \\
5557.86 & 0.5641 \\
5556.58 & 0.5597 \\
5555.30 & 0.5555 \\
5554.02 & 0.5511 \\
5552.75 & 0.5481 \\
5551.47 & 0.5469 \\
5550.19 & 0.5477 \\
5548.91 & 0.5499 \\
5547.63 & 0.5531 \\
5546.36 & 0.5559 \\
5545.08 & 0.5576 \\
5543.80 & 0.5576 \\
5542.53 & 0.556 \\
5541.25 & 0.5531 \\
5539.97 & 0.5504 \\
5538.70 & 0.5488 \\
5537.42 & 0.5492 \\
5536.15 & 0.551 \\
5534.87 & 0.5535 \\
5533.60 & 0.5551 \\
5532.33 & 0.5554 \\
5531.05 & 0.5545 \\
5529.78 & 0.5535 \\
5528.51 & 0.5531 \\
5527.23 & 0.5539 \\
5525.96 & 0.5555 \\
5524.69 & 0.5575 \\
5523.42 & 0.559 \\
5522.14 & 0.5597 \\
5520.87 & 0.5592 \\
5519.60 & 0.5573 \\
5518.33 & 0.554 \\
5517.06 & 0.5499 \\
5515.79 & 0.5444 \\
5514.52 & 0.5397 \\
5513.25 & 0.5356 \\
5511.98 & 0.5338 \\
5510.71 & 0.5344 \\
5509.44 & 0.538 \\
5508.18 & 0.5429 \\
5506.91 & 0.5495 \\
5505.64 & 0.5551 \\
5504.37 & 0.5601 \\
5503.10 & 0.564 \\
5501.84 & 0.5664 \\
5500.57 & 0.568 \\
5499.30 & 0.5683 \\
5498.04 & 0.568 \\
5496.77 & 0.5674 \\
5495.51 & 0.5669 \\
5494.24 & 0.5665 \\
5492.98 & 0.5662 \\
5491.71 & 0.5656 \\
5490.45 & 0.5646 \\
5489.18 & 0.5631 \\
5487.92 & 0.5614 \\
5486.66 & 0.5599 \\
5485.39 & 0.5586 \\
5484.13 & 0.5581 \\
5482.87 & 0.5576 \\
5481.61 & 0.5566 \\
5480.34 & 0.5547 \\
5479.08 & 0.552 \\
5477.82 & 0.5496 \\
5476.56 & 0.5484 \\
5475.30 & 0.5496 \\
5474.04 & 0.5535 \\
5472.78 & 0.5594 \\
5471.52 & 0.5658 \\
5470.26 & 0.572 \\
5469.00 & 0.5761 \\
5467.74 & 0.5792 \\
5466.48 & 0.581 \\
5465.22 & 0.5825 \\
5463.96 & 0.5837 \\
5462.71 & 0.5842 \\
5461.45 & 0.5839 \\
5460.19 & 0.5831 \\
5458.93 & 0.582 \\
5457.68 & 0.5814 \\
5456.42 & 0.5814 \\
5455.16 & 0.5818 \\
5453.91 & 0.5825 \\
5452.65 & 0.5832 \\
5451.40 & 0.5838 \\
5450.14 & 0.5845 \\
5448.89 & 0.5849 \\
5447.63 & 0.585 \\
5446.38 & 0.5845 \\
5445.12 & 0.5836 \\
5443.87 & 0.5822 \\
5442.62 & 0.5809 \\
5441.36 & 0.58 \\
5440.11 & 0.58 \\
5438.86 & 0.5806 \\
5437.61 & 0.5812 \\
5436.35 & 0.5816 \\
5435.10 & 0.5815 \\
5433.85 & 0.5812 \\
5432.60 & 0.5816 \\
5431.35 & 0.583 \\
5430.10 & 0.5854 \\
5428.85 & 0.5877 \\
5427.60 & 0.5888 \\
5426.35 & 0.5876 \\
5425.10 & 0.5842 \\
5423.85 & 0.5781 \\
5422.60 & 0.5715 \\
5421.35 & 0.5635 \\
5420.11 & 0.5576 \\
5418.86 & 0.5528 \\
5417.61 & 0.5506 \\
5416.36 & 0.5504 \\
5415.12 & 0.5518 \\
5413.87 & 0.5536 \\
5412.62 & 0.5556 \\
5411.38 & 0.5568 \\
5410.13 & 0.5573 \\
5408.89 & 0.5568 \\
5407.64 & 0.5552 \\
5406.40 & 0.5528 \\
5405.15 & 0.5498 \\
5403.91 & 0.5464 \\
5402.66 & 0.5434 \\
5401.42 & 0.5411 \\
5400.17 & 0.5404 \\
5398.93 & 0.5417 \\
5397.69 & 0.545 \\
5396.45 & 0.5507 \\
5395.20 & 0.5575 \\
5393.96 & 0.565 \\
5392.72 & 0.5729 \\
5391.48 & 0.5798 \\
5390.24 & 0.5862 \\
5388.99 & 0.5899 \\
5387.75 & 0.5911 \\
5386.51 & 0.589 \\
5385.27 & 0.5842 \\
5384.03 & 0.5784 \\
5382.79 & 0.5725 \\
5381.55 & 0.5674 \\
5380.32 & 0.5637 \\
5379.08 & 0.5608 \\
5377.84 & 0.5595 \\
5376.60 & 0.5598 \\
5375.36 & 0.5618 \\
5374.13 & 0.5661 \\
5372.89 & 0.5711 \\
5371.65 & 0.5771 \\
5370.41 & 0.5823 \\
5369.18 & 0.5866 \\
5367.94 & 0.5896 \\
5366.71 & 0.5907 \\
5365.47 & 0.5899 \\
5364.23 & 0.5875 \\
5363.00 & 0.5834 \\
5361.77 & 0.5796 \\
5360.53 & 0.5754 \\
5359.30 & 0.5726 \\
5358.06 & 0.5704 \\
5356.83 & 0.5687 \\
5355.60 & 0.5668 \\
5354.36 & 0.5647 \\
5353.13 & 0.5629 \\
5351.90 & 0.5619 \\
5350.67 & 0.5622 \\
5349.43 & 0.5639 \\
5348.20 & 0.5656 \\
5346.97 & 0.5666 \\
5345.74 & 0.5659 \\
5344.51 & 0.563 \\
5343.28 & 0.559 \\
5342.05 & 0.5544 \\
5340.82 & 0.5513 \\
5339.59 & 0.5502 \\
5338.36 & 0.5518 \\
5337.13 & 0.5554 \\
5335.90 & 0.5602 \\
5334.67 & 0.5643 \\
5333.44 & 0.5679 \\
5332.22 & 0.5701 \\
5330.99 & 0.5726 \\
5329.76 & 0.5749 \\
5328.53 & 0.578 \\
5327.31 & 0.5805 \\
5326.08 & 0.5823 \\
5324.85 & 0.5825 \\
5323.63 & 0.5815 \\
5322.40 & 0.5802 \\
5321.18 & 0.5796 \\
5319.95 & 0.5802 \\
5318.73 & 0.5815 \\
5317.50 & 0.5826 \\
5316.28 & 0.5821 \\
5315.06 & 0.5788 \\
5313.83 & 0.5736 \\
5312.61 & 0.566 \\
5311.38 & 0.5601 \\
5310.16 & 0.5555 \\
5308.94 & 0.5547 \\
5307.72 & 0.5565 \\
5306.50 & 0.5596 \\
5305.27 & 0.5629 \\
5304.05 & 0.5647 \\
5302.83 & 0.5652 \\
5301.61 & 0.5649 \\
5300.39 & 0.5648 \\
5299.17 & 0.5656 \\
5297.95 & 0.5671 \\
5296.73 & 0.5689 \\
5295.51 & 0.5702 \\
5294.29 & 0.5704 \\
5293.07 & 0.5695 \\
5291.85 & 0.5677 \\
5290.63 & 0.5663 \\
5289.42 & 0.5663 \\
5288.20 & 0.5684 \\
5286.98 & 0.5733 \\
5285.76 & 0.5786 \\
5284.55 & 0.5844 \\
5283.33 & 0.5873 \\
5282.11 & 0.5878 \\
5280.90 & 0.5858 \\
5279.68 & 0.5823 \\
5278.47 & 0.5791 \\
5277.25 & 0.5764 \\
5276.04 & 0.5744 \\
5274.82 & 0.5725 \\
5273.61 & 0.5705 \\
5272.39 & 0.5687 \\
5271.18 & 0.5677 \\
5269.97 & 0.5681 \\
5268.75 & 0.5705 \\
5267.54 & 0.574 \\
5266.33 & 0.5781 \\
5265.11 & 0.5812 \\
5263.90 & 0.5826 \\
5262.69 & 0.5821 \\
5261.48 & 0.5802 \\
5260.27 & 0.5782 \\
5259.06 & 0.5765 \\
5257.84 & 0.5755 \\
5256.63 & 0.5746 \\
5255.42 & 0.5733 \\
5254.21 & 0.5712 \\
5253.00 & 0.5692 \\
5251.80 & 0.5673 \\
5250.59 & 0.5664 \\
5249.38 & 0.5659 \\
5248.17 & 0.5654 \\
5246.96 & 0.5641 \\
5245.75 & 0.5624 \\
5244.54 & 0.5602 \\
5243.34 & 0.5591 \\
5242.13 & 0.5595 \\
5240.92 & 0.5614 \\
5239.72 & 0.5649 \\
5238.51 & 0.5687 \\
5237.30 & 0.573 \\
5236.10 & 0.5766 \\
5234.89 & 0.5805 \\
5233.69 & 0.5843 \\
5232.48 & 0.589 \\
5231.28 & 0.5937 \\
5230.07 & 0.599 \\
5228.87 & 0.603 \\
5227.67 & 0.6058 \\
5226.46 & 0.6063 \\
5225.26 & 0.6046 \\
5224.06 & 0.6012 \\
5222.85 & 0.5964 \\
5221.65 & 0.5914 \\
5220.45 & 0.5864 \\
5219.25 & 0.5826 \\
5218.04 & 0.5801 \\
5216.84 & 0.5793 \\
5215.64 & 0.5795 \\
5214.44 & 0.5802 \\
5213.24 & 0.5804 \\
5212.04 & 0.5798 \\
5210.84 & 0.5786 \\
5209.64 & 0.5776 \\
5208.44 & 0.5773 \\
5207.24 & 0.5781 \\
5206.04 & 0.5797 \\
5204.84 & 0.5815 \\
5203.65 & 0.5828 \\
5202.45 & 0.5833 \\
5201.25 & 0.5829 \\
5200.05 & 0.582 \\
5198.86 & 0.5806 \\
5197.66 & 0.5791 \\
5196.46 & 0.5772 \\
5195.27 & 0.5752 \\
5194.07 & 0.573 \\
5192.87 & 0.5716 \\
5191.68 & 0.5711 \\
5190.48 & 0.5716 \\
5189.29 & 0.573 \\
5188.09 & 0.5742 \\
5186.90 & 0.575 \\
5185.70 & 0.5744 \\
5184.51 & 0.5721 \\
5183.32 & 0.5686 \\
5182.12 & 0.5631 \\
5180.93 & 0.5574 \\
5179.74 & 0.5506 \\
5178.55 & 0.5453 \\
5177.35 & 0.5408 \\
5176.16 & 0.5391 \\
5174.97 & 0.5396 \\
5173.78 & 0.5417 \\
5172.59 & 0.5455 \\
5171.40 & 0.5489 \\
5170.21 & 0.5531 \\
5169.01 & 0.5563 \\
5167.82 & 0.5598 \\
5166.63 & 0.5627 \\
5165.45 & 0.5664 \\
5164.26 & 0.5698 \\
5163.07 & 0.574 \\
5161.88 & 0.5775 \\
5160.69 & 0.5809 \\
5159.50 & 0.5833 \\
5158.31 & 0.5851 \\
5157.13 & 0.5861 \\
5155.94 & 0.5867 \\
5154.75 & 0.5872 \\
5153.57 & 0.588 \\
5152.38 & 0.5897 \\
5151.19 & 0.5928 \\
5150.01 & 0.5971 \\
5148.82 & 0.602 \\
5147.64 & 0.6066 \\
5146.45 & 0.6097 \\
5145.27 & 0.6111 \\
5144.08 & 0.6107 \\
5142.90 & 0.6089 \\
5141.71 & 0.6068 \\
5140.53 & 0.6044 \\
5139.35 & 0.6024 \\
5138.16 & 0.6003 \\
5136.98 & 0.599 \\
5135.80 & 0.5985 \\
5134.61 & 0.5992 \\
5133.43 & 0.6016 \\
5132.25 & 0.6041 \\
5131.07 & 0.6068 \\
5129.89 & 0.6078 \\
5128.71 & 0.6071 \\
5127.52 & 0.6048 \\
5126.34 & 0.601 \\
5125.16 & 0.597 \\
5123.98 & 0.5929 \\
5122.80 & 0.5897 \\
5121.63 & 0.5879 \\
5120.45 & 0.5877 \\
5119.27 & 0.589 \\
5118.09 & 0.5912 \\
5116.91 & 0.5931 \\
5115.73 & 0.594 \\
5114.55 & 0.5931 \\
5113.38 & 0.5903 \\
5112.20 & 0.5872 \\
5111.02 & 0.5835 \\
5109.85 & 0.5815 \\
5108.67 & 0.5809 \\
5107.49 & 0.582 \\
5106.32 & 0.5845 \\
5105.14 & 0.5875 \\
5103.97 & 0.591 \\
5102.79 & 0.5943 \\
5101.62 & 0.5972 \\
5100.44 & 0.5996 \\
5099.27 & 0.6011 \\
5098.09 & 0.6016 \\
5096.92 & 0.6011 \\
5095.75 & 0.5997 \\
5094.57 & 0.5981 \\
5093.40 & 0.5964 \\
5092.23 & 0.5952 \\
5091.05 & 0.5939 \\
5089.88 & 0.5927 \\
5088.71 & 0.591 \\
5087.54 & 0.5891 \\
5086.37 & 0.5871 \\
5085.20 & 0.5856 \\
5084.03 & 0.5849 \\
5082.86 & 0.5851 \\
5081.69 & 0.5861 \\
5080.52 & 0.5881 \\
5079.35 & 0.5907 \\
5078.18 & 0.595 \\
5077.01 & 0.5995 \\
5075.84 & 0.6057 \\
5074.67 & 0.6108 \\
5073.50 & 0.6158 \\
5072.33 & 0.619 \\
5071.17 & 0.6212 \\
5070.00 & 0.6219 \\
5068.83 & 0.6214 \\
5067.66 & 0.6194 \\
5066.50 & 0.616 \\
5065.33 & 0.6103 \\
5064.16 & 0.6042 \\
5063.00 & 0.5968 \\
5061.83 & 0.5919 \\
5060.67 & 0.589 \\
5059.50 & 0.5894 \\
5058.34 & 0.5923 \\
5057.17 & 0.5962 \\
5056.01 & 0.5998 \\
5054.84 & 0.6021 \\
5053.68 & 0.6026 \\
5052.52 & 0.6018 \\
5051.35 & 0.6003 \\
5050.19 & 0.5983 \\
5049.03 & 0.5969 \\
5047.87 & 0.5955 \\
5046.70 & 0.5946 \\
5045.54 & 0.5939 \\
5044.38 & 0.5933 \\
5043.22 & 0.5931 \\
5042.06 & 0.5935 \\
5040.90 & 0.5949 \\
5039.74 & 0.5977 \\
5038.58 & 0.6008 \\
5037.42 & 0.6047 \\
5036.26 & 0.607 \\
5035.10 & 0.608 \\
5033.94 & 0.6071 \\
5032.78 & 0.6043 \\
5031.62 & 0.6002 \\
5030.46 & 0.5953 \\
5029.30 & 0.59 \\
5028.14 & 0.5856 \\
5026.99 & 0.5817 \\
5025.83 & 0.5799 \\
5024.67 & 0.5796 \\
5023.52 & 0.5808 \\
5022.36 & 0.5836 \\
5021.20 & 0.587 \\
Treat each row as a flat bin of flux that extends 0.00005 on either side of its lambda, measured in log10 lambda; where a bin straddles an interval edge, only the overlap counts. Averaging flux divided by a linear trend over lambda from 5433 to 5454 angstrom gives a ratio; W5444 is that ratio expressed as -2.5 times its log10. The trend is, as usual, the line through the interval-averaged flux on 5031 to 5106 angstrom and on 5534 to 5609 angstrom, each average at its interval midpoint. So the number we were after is -0.03 mag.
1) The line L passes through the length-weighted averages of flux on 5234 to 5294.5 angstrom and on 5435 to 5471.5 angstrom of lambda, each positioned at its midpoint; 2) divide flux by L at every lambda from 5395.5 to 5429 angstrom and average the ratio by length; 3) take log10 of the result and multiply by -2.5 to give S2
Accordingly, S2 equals 0.04 mag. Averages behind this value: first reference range 0.573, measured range 0.558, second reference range 0.581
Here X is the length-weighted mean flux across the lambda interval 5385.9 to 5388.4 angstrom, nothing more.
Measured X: 0.59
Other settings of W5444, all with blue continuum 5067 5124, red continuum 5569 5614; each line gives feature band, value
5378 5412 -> 0.01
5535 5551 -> 0.00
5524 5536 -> 0.00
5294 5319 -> 0.02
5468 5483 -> 0.00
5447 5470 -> -0.04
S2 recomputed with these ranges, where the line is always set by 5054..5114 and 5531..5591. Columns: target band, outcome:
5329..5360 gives 0.02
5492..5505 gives -0.01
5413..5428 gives 0.00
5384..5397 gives -0.01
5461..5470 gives -0.04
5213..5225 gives 0.00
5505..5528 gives 0.02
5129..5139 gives -0.02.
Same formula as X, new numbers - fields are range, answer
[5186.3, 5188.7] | 0.574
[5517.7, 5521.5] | 0.557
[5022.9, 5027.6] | 0.581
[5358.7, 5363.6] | 0.578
